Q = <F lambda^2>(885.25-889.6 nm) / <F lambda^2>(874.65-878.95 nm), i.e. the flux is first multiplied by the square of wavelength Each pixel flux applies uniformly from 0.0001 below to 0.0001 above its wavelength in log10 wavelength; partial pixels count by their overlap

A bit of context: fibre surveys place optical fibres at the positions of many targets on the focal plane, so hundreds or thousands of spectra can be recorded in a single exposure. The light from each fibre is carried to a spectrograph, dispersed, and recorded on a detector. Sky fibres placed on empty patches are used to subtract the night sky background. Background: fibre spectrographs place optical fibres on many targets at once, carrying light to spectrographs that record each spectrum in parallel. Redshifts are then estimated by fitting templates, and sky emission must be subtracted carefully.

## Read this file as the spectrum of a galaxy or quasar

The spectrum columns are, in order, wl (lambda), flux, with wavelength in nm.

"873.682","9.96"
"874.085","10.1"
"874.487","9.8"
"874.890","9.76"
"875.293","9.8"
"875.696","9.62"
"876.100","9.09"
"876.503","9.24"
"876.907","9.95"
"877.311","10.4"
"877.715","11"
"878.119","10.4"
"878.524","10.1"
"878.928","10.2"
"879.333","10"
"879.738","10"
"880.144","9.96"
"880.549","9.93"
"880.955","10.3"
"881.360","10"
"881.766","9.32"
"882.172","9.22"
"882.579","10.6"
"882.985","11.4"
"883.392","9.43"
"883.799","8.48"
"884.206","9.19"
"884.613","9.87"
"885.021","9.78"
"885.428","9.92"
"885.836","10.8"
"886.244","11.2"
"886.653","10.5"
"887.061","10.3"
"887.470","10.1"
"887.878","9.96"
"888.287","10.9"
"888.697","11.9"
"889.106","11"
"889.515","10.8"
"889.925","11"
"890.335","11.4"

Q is 1.10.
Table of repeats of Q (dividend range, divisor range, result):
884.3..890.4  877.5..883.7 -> 1.06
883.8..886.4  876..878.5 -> 1.01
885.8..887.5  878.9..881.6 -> 1.07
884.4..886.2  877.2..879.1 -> 0.99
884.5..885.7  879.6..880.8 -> 1.01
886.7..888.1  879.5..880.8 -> 1.04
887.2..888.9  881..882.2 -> 1.12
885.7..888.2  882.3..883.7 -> 1.03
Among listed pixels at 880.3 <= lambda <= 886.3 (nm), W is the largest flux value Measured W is 11.4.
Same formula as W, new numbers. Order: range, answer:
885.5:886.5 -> 11.2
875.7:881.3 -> 11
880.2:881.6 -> 10.3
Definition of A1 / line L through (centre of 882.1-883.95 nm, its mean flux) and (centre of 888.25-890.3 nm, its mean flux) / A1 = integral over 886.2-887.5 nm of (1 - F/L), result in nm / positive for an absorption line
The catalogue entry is 0.02 nm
